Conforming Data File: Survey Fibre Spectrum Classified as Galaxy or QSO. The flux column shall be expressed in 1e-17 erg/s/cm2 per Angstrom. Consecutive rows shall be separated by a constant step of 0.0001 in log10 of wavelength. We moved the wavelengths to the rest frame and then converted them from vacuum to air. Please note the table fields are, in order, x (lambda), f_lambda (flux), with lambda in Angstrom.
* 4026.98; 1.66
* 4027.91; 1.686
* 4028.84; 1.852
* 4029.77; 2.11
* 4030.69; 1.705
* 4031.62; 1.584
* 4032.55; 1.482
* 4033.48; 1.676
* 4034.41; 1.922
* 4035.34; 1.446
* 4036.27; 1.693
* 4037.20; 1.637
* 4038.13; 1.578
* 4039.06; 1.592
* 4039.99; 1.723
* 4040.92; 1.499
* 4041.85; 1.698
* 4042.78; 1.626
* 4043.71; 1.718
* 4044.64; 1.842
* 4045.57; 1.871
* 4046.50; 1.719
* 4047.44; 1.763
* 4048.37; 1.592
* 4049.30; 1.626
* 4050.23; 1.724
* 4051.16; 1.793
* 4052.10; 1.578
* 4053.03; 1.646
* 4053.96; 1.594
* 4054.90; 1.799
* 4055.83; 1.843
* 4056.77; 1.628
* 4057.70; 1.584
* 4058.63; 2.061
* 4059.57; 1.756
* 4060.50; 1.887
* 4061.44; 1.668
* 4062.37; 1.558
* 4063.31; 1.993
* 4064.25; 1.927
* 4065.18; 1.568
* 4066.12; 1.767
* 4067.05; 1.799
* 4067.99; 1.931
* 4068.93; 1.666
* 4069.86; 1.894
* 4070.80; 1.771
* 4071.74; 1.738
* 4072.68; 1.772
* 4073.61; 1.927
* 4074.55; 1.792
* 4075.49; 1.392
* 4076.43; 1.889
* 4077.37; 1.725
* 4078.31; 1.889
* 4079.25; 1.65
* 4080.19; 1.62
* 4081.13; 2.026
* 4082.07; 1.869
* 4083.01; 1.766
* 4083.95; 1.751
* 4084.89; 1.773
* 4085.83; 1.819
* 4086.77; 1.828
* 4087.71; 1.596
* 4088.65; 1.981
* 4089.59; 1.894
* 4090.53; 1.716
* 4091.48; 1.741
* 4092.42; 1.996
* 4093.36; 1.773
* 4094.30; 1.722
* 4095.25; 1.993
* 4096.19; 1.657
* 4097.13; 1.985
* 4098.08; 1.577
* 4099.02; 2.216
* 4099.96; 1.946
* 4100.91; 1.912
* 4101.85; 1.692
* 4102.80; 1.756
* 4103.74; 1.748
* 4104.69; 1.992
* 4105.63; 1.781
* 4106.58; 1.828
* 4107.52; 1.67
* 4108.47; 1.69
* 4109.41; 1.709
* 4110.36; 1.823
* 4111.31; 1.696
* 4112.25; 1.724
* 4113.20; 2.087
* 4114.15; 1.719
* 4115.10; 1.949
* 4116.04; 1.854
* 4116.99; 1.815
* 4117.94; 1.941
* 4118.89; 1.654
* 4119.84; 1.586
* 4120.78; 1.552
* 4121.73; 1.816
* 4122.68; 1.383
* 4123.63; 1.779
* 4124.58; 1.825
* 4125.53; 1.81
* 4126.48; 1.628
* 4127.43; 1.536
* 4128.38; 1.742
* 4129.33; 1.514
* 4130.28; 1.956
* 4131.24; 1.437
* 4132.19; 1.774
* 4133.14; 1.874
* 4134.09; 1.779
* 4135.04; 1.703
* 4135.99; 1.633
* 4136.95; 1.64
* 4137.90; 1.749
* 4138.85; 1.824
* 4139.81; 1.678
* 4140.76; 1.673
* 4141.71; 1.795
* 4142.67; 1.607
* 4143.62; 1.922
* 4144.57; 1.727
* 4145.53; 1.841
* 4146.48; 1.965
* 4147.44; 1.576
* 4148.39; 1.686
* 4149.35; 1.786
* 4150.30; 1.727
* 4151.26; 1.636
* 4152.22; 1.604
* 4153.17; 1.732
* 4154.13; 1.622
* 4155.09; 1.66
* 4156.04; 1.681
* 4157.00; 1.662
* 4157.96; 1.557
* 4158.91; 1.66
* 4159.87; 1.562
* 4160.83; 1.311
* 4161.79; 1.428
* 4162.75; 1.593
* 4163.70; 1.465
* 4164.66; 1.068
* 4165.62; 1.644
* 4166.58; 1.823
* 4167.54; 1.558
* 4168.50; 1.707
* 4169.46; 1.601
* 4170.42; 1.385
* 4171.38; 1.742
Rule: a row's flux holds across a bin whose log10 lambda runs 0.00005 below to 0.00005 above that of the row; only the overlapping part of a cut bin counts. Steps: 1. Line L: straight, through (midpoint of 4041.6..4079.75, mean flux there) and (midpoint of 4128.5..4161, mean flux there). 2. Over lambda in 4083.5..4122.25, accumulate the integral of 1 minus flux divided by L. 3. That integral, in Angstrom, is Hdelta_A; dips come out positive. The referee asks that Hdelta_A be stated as -1.82 Angstrom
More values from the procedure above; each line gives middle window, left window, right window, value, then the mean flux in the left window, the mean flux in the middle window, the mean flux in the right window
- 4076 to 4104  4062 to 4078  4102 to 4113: -0.7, 1.77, 1.82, 1.77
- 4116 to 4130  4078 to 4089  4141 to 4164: 0.2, 1.79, 1.69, 1.66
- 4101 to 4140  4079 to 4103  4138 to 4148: 1.0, 1.82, 1.74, 1.76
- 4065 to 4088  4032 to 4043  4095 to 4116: -0.4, 1.63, 1.77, 1.82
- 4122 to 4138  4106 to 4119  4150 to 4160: 0.4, 1.8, 1.69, 1.65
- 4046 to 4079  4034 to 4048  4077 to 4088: -0.3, 1.69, 1.75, 1.78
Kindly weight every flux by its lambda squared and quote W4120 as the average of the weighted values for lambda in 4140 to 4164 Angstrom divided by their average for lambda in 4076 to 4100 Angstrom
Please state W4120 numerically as 0.9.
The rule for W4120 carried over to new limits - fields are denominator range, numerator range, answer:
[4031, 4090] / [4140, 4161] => 1.01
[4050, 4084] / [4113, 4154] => 1.01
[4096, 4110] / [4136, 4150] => 0.98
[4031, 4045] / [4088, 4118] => 1.15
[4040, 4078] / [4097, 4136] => 1.04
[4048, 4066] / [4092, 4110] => 1.08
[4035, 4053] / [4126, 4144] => 1.07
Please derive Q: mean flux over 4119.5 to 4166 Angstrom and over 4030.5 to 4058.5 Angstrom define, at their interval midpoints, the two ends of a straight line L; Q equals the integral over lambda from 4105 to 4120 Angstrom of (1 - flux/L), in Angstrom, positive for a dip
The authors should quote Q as -1.1 Angstrom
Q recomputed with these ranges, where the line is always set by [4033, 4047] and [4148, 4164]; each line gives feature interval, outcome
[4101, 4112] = -0.8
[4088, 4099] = -1.2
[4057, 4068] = -0.8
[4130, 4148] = -1.3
